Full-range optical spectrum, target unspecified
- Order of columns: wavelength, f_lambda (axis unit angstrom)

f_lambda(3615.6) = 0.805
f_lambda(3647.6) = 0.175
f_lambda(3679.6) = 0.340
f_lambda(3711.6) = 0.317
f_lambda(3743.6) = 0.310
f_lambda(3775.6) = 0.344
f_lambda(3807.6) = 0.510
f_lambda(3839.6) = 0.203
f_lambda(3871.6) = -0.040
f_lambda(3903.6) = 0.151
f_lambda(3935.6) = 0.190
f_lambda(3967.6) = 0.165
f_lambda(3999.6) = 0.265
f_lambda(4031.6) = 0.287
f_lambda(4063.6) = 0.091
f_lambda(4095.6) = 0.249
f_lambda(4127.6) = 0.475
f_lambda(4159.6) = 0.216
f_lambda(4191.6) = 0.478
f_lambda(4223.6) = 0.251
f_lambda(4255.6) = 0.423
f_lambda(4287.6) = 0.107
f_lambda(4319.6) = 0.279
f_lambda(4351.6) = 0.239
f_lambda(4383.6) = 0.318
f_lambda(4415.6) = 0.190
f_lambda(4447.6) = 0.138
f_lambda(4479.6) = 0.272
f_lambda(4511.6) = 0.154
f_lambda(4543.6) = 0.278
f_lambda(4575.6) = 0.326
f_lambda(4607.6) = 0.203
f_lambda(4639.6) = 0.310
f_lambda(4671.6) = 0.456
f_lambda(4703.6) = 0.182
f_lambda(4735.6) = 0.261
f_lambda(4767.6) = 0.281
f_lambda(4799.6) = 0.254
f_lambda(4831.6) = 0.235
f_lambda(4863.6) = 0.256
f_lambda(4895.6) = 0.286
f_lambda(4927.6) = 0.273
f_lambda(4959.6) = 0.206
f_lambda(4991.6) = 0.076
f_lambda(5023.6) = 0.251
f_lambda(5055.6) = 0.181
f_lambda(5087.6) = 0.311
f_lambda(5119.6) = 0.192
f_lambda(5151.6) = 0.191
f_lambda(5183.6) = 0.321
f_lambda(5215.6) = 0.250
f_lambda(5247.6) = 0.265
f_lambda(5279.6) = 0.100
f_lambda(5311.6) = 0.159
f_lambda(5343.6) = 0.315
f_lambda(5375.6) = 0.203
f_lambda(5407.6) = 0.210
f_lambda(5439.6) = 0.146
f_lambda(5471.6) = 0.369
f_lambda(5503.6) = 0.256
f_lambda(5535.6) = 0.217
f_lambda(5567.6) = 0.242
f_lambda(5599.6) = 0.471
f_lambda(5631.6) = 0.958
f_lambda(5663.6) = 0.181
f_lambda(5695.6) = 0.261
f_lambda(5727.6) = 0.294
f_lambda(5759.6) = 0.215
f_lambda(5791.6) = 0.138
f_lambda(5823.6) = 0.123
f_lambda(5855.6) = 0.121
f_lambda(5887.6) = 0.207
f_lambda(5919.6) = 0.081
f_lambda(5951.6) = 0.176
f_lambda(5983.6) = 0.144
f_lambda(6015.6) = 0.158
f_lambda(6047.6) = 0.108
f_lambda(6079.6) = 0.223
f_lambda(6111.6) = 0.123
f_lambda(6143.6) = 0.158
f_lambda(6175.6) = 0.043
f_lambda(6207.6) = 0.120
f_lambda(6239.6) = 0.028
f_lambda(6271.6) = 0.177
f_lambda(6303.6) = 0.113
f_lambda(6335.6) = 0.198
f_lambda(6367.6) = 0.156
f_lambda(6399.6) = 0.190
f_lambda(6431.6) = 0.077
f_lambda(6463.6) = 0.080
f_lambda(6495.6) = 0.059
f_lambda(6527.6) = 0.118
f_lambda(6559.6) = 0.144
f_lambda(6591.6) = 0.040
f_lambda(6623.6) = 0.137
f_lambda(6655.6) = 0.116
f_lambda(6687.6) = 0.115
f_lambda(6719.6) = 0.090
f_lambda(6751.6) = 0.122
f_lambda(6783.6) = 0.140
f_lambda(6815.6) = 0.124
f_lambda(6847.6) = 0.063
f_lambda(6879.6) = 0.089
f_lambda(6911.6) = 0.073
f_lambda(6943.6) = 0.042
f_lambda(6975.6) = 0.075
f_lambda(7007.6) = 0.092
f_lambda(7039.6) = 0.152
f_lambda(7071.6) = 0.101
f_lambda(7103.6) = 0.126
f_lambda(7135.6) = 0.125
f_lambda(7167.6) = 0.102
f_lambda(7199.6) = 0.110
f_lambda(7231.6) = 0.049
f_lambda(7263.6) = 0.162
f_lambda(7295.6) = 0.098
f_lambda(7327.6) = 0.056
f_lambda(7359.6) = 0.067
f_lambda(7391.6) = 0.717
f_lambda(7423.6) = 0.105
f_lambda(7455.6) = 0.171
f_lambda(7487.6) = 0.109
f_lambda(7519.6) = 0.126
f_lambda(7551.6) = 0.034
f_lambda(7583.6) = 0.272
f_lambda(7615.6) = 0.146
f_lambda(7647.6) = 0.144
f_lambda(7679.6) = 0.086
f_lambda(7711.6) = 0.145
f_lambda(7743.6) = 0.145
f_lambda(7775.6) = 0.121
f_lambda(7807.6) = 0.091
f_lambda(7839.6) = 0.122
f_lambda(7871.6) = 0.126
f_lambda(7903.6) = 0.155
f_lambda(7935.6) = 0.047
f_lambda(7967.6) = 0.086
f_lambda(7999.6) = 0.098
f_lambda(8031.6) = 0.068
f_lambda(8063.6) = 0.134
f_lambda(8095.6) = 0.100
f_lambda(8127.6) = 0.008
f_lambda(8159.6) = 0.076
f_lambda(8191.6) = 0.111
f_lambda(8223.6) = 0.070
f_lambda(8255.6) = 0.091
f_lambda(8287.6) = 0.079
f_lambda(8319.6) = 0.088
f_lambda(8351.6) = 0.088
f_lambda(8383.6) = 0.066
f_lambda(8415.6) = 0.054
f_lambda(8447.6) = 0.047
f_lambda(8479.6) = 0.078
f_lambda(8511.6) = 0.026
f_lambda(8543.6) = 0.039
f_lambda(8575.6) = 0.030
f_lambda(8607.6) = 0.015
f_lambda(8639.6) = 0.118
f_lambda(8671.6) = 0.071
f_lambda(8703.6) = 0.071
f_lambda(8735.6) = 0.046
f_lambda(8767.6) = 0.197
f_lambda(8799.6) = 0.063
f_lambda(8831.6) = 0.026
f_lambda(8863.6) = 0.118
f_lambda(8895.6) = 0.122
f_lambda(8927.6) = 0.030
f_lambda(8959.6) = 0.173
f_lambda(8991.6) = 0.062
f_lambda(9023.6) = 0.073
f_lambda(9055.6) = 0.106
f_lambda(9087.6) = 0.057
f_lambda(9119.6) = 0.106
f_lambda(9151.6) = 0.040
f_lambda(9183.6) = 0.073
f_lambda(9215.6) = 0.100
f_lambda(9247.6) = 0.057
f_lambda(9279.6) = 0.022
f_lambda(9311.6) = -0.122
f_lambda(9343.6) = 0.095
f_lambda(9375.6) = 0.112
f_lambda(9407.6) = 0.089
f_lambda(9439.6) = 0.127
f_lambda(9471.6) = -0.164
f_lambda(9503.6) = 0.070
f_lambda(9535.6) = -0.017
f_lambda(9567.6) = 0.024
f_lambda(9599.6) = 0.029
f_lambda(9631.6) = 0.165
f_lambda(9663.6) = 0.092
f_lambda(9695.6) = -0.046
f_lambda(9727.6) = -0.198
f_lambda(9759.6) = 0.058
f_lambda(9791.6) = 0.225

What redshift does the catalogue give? 0.126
